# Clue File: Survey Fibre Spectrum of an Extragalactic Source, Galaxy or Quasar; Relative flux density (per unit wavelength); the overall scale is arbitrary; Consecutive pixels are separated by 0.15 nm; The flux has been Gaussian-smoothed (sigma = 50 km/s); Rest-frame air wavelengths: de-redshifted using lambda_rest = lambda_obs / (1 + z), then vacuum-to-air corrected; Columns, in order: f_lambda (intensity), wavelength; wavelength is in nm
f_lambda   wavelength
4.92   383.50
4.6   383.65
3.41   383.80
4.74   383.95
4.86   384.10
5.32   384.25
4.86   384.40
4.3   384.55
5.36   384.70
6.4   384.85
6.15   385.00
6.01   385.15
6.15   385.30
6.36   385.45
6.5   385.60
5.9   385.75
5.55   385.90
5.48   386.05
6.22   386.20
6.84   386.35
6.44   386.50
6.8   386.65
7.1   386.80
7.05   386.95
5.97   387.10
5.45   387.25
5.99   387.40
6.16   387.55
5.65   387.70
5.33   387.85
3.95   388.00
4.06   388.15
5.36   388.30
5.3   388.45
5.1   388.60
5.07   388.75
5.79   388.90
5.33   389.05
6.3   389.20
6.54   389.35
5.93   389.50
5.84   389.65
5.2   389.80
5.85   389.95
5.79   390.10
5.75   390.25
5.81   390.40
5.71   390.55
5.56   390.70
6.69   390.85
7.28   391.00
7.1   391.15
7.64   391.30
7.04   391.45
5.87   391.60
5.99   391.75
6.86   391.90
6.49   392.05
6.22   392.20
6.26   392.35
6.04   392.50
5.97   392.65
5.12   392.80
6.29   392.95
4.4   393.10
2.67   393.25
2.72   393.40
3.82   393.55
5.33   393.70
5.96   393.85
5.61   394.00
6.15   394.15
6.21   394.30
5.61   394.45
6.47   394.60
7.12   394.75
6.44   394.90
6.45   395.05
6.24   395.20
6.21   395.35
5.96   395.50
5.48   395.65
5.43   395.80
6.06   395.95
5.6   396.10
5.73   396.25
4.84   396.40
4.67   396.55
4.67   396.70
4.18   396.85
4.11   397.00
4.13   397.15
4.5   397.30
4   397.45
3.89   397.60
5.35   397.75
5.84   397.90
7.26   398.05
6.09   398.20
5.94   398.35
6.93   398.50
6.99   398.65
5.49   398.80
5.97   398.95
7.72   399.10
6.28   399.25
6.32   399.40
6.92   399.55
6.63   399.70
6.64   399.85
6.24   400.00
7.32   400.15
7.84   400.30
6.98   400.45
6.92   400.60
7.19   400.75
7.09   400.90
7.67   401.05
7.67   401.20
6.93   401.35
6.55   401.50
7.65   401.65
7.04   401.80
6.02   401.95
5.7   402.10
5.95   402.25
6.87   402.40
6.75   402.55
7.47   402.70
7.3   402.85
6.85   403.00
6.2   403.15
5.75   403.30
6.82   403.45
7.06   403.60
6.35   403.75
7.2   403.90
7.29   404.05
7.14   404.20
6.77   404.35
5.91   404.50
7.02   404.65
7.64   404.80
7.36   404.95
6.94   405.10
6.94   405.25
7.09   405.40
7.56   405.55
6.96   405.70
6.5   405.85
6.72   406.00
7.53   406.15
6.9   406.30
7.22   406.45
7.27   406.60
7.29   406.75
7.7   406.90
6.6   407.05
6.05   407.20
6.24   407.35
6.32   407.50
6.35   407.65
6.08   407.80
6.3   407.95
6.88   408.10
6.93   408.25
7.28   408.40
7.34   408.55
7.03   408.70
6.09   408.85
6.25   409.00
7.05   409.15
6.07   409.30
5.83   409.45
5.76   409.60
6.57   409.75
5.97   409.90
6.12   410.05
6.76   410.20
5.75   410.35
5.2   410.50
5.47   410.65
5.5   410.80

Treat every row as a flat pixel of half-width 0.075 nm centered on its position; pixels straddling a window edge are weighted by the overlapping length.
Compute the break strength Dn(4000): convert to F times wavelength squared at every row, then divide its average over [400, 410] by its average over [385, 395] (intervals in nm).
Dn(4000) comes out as 1.3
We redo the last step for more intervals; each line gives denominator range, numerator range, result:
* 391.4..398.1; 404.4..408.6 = 1.33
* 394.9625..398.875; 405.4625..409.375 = 1.31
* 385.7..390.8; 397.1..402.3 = 1.18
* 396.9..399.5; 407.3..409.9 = 1.20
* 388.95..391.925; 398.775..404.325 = 1.16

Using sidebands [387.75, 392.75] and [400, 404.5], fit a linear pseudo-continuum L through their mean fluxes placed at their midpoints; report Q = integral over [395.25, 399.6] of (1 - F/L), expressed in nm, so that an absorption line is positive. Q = 0.60 nm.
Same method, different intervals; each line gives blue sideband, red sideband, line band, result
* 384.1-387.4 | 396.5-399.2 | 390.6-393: -0.29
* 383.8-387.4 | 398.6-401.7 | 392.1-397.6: 0.99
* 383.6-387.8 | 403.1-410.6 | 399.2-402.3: -0.21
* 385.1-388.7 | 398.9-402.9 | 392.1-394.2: 0.37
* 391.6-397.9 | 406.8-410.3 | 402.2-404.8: -0.29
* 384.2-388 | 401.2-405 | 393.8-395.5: 0.04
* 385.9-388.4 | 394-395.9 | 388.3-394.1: 0.24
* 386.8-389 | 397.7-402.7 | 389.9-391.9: -0.19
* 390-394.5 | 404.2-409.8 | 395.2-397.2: 0.28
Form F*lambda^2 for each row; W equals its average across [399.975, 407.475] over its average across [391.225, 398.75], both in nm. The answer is 1.29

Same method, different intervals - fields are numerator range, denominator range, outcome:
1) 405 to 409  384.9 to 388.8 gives 1.29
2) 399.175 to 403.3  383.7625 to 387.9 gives 1.27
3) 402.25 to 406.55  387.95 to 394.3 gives 1.30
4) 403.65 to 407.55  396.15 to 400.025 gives 1.27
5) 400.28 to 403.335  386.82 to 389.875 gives 1.31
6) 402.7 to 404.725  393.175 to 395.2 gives 1.30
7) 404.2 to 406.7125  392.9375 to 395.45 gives 1.35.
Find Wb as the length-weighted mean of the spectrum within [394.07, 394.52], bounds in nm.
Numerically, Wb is 5.99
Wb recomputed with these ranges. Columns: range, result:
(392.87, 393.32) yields 4.48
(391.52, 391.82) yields 5.95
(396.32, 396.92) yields 4.6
